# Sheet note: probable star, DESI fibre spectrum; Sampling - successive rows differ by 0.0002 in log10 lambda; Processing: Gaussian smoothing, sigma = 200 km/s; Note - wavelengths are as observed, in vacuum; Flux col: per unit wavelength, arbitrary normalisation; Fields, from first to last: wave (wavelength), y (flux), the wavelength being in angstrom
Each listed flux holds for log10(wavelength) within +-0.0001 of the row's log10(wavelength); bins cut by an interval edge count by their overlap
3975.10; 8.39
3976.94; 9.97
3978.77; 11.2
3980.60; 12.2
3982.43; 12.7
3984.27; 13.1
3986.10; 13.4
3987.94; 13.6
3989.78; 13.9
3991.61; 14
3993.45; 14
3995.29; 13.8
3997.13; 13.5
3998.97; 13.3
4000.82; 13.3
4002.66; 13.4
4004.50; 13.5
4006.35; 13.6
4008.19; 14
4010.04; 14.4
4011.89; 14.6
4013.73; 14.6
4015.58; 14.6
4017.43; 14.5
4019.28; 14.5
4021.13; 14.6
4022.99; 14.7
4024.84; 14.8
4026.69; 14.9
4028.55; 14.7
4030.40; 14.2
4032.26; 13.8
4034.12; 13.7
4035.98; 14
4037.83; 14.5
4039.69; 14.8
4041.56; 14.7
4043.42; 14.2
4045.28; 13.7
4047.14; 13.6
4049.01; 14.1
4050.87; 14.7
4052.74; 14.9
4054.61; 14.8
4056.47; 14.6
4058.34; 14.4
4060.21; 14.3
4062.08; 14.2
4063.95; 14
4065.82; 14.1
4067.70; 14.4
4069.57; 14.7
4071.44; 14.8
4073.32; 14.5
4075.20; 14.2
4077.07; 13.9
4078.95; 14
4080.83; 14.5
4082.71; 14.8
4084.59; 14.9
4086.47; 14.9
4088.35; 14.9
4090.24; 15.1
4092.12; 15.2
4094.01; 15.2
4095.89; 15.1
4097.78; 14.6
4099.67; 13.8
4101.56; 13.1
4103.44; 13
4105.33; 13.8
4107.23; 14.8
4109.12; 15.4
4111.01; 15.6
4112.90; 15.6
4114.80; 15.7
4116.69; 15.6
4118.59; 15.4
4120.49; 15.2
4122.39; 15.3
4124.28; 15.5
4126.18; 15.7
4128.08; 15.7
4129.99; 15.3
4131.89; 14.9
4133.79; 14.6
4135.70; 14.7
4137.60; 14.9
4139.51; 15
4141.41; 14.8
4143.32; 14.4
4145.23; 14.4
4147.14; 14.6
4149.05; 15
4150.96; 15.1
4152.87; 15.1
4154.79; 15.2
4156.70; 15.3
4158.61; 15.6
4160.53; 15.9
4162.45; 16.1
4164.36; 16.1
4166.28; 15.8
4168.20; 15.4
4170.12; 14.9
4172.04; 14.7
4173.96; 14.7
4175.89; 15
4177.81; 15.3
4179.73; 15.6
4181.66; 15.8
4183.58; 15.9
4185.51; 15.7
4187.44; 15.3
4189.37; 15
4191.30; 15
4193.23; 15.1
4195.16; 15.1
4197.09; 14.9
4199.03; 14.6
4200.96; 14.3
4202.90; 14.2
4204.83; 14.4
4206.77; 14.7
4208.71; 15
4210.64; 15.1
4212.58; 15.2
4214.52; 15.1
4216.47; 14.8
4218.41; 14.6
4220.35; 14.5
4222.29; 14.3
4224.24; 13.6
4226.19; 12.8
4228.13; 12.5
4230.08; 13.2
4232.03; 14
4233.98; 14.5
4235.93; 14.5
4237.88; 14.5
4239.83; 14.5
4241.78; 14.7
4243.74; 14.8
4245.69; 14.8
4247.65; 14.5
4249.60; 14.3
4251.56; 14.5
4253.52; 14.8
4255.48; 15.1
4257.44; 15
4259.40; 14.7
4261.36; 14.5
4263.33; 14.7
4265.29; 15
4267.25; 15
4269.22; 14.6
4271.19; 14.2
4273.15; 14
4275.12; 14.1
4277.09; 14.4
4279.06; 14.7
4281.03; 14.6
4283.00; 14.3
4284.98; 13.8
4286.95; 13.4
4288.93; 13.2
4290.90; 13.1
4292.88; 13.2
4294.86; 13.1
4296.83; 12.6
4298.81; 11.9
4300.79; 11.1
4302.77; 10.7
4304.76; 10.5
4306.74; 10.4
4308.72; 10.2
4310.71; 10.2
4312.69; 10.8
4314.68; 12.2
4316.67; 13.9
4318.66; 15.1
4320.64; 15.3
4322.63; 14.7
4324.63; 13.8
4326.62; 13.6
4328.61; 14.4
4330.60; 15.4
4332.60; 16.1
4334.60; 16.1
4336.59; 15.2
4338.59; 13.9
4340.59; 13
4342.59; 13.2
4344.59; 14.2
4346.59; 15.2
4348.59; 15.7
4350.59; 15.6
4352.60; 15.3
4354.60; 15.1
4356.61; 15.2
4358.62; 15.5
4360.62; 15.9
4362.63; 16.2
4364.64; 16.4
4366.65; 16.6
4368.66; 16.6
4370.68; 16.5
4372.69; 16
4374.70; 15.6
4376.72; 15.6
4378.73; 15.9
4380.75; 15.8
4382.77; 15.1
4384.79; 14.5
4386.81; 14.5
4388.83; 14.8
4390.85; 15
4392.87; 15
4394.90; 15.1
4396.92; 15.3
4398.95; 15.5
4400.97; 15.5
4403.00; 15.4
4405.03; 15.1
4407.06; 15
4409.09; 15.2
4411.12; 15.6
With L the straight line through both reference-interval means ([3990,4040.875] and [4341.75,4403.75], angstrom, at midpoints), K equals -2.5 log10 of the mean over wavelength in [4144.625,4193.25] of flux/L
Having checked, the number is -0.04 mag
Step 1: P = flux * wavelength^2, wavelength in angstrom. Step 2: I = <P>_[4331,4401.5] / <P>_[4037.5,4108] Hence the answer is 1.22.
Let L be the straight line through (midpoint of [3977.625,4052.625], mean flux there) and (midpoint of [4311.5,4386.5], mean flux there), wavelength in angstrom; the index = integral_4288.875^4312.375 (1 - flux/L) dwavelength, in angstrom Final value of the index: 5.1 angstrom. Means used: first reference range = 13.9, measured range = 11.6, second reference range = 15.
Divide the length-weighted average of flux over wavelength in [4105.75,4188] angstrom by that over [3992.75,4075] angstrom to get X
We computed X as 1.1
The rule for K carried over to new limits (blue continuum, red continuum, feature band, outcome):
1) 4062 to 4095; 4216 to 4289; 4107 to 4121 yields -0.07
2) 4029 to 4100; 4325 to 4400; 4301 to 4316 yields 0.36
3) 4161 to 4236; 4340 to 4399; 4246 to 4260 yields 0.02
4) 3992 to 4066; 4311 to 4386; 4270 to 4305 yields 0.12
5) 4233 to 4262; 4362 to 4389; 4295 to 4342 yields 0.17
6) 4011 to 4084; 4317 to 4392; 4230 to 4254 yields 0.03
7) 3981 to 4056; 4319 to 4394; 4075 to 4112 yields -0.02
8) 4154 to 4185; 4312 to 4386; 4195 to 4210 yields 0.05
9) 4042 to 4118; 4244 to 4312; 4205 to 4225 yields -0.06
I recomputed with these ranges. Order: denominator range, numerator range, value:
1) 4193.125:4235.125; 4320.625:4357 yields 1.09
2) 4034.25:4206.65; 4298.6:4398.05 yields 1.08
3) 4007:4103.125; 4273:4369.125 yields 1.10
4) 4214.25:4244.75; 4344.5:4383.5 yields 1.18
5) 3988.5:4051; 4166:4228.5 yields 1.14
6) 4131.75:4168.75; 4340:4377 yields 1.13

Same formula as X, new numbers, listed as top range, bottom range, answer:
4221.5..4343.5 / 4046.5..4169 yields 0.93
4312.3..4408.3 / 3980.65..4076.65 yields 1.07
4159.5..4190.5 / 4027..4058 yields 1.08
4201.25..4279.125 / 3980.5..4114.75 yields 1.01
